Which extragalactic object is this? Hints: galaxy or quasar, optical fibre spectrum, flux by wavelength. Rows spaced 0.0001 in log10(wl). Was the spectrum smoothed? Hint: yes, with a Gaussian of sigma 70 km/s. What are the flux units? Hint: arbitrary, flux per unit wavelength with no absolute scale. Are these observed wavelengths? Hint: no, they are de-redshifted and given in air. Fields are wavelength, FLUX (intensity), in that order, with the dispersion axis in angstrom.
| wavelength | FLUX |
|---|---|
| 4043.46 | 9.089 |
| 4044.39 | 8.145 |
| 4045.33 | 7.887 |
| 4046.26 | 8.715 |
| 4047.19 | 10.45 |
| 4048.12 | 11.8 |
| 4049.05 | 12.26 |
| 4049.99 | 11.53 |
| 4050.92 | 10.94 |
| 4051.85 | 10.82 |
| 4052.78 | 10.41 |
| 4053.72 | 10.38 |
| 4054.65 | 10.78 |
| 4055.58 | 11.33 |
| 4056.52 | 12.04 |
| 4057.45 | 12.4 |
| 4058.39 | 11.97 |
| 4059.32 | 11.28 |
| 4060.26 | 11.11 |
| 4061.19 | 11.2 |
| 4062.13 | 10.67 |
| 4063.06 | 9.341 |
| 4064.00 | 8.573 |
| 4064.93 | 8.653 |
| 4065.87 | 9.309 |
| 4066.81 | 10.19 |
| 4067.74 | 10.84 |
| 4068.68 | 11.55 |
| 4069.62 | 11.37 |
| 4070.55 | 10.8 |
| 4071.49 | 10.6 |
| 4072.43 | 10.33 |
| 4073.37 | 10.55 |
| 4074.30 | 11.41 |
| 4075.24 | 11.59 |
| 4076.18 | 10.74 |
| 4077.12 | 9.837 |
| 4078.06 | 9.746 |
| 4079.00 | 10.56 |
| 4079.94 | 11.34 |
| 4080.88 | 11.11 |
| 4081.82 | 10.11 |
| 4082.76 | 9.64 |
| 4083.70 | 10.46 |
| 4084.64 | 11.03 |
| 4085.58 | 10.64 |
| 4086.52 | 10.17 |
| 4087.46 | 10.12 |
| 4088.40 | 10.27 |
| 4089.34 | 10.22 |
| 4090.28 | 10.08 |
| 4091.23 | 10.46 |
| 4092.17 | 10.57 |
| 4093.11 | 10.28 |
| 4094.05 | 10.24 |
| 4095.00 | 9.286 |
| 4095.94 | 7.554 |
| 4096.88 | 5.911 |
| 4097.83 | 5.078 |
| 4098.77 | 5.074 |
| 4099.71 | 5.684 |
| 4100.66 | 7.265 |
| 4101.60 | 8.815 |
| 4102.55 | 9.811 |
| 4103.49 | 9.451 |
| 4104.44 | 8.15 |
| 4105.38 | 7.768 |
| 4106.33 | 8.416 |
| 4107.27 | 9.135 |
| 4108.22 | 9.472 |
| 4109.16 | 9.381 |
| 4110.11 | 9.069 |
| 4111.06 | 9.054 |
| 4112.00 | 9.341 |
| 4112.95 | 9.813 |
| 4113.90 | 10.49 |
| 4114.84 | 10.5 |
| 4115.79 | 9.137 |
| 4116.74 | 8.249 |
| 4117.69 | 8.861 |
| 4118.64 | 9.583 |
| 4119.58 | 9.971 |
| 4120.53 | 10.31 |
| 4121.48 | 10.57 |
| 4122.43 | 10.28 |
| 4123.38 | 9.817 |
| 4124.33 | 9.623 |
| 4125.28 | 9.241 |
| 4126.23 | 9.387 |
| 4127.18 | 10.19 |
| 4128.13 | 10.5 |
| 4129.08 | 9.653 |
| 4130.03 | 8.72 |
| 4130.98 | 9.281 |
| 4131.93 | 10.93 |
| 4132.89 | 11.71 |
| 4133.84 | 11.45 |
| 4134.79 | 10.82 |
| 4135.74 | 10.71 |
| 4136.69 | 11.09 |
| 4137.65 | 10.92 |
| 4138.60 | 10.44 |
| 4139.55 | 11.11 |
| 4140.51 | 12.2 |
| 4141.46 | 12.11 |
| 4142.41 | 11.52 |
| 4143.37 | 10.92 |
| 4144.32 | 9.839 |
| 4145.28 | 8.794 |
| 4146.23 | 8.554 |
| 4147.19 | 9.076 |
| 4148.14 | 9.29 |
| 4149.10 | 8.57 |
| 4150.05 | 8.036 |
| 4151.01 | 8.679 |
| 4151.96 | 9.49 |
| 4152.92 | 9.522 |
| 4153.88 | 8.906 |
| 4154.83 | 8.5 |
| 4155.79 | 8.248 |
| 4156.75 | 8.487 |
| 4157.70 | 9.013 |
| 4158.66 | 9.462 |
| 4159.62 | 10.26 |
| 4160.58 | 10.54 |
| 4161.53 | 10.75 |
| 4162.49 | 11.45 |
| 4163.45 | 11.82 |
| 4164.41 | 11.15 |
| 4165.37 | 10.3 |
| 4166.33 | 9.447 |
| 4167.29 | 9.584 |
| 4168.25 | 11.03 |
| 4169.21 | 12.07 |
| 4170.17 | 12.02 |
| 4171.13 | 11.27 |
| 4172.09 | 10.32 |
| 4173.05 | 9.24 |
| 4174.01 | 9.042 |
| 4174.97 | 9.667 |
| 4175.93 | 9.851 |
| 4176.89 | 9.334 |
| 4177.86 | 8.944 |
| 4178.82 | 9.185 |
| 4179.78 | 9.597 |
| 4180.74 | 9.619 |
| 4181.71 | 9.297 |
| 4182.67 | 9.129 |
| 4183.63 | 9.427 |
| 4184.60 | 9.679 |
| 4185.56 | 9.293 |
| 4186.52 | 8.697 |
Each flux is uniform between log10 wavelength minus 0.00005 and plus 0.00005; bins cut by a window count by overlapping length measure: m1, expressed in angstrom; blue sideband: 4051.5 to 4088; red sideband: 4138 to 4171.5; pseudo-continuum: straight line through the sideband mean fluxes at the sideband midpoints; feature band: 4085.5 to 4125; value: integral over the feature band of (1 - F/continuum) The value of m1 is 4.8 angstrom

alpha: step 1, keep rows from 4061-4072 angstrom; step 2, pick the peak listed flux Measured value 11.55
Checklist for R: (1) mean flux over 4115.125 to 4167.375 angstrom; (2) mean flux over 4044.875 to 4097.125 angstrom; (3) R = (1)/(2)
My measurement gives 0.95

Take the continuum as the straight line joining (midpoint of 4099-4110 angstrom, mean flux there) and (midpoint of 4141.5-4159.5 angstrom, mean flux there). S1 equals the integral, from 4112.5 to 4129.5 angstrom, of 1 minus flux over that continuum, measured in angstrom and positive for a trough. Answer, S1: -2.1 angstrom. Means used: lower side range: 8.43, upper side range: 9.25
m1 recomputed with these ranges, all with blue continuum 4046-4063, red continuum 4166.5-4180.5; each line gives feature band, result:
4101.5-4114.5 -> 1.8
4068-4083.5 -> 0.3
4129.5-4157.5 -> 1.1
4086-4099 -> 2.1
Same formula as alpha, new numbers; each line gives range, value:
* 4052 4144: 12.4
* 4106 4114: 10.49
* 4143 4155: 10.92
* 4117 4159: 12.2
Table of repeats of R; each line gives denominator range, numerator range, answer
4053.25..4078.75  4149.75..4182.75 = 0.92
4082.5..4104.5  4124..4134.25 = 1.12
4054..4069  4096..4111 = 0.74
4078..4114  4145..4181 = 1.05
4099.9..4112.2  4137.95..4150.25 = 1.15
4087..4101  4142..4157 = 1.07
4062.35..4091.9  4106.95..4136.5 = 0.95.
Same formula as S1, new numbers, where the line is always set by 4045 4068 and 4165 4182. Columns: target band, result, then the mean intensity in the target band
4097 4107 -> 2.74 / 7.53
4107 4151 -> 1.23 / 9.94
